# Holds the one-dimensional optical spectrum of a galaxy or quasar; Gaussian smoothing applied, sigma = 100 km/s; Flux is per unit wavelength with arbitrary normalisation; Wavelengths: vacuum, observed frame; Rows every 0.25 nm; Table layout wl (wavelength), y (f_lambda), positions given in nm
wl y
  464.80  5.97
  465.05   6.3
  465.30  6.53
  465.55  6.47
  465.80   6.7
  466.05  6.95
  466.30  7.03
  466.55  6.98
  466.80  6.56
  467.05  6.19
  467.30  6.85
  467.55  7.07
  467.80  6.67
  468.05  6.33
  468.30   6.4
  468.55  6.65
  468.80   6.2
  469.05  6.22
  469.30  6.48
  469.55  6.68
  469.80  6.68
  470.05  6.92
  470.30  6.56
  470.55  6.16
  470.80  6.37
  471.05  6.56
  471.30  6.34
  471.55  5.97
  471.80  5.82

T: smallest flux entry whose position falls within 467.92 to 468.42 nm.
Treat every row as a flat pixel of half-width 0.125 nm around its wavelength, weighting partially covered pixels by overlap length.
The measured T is 6.33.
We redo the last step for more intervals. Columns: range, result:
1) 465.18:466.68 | 6.47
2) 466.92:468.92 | 6.19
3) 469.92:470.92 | 6.16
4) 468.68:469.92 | 6.2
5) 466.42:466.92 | 6.56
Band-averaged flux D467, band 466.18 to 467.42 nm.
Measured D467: 6.72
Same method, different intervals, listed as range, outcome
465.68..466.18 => 6.83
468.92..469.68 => 6.46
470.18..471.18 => 6.41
